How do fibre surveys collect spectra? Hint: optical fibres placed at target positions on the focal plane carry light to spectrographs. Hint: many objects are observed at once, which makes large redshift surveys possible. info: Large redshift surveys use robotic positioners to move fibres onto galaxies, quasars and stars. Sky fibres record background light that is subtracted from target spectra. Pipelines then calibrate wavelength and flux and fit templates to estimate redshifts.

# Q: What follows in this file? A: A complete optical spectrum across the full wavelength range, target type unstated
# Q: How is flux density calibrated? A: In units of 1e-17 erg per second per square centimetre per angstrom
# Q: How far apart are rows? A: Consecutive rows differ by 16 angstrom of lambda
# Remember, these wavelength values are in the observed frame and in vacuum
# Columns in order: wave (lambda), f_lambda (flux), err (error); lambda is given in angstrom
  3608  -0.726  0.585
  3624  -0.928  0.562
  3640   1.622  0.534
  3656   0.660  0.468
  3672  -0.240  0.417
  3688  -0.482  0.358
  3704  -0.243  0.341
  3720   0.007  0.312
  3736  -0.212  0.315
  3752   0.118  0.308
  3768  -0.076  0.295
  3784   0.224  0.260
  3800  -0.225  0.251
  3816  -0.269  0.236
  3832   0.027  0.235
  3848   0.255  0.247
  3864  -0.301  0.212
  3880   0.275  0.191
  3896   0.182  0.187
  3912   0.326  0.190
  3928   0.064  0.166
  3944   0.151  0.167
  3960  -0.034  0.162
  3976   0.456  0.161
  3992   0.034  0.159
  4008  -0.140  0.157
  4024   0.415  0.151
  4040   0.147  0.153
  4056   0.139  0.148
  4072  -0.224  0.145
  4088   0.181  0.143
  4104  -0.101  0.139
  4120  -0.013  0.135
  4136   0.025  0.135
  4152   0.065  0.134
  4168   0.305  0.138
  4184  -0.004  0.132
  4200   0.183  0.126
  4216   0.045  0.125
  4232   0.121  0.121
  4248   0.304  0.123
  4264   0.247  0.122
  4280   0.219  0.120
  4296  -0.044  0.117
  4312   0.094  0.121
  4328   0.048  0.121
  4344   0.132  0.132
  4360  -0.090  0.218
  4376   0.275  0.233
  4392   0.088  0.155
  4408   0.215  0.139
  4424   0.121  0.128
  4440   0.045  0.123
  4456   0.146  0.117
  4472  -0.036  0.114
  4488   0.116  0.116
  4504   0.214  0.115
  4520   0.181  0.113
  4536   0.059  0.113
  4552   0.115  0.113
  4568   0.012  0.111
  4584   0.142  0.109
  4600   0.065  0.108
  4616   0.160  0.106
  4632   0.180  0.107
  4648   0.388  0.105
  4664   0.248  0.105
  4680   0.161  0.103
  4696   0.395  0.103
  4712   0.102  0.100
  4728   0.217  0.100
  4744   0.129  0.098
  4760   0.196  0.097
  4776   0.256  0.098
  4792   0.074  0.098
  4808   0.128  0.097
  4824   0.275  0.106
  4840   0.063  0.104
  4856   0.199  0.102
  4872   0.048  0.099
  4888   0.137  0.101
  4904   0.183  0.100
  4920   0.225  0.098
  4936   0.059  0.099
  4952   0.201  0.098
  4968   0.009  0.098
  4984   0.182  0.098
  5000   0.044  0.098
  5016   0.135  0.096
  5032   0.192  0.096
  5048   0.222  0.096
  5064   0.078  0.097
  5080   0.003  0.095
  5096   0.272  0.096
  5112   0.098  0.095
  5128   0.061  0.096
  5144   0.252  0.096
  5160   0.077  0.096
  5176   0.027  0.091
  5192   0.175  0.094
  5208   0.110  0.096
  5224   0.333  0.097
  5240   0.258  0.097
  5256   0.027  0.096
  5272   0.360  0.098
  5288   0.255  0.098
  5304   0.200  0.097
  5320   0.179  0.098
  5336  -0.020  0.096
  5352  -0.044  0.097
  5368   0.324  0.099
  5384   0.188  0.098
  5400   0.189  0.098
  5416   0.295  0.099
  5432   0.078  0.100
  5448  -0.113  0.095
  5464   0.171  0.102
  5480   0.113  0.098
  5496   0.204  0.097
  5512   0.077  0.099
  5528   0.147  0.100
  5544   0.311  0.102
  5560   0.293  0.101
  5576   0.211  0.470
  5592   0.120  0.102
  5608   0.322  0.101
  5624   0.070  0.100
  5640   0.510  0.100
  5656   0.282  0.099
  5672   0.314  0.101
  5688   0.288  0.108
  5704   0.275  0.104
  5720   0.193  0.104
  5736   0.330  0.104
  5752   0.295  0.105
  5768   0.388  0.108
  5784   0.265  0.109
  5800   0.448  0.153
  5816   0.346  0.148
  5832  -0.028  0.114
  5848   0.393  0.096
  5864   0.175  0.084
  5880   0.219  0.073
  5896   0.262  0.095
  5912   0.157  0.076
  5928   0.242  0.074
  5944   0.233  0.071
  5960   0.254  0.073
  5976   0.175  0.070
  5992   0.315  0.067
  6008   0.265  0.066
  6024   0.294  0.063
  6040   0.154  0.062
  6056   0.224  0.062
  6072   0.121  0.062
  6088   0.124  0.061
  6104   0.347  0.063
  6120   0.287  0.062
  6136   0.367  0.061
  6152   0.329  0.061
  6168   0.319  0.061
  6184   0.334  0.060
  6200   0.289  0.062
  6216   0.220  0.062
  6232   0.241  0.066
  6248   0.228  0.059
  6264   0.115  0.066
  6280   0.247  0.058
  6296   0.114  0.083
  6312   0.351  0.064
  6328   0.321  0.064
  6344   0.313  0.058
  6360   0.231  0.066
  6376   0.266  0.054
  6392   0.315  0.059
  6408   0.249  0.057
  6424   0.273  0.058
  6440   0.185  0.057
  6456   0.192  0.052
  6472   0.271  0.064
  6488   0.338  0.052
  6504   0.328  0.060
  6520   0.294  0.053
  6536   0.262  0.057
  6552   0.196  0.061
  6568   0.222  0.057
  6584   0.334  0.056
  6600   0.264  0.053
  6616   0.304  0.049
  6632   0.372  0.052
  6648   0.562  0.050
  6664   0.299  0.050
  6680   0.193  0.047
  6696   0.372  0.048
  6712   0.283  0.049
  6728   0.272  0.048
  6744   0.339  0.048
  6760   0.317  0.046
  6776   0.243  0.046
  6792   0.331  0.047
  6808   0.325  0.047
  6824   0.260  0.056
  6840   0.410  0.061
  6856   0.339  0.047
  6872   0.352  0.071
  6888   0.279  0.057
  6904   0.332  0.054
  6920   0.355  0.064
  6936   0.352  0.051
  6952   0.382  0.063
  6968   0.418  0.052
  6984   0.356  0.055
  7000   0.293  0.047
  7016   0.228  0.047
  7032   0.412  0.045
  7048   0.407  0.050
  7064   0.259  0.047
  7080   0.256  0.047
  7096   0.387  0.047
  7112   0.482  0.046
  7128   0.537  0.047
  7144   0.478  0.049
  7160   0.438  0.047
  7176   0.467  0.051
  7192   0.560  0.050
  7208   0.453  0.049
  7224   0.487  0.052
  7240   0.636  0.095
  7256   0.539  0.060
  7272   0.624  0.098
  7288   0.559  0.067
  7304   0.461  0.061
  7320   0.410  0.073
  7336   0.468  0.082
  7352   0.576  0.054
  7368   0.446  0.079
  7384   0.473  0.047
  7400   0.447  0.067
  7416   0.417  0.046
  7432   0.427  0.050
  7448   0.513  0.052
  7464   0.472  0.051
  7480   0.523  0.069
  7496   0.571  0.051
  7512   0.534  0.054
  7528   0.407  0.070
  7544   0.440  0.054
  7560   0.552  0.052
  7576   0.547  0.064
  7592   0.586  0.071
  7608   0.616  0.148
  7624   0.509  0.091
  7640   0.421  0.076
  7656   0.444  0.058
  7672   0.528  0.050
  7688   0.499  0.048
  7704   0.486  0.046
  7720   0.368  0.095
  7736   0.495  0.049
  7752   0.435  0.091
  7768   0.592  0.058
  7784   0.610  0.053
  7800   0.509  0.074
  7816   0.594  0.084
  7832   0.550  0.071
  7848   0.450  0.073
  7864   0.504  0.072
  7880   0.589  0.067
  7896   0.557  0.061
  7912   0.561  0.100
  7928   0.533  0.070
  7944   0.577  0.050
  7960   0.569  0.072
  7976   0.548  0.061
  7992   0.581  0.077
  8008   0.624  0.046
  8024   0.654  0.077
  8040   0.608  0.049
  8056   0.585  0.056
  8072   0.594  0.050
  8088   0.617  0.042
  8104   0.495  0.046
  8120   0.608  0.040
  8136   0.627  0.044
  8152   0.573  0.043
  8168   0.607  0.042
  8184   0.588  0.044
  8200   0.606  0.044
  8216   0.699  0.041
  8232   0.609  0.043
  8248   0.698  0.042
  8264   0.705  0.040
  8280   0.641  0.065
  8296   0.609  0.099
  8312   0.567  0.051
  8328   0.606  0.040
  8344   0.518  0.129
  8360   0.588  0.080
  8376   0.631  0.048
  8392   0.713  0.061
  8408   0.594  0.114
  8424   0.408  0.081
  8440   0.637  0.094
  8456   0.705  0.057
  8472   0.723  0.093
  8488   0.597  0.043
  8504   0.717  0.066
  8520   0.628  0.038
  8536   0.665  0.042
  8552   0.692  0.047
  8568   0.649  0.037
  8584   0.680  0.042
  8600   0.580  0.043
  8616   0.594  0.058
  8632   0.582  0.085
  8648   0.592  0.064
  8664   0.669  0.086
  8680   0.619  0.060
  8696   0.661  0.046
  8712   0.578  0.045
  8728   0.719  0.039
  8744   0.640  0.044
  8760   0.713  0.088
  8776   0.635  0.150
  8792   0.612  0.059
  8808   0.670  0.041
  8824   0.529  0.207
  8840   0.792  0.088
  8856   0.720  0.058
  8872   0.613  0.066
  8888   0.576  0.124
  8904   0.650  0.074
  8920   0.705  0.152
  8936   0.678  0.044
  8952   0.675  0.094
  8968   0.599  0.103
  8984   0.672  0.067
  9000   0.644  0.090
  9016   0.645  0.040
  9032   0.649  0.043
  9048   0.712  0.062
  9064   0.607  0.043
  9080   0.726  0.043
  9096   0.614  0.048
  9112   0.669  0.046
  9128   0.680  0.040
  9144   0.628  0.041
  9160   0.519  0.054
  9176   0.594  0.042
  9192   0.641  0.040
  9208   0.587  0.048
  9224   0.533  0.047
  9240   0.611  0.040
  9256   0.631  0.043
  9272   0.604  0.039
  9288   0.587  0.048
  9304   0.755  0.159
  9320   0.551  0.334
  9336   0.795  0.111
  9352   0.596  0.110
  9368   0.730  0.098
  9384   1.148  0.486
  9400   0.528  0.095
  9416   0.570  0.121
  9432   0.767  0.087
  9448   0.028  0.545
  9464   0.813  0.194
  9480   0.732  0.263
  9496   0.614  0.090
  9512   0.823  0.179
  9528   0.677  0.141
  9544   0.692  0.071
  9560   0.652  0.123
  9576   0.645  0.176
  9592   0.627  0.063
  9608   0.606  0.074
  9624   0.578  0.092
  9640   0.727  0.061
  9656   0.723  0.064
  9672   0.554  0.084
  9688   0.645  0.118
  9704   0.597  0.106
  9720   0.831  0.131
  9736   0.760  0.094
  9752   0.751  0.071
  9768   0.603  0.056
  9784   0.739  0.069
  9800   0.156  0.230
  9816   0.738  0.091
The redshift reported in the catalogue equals 0.782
